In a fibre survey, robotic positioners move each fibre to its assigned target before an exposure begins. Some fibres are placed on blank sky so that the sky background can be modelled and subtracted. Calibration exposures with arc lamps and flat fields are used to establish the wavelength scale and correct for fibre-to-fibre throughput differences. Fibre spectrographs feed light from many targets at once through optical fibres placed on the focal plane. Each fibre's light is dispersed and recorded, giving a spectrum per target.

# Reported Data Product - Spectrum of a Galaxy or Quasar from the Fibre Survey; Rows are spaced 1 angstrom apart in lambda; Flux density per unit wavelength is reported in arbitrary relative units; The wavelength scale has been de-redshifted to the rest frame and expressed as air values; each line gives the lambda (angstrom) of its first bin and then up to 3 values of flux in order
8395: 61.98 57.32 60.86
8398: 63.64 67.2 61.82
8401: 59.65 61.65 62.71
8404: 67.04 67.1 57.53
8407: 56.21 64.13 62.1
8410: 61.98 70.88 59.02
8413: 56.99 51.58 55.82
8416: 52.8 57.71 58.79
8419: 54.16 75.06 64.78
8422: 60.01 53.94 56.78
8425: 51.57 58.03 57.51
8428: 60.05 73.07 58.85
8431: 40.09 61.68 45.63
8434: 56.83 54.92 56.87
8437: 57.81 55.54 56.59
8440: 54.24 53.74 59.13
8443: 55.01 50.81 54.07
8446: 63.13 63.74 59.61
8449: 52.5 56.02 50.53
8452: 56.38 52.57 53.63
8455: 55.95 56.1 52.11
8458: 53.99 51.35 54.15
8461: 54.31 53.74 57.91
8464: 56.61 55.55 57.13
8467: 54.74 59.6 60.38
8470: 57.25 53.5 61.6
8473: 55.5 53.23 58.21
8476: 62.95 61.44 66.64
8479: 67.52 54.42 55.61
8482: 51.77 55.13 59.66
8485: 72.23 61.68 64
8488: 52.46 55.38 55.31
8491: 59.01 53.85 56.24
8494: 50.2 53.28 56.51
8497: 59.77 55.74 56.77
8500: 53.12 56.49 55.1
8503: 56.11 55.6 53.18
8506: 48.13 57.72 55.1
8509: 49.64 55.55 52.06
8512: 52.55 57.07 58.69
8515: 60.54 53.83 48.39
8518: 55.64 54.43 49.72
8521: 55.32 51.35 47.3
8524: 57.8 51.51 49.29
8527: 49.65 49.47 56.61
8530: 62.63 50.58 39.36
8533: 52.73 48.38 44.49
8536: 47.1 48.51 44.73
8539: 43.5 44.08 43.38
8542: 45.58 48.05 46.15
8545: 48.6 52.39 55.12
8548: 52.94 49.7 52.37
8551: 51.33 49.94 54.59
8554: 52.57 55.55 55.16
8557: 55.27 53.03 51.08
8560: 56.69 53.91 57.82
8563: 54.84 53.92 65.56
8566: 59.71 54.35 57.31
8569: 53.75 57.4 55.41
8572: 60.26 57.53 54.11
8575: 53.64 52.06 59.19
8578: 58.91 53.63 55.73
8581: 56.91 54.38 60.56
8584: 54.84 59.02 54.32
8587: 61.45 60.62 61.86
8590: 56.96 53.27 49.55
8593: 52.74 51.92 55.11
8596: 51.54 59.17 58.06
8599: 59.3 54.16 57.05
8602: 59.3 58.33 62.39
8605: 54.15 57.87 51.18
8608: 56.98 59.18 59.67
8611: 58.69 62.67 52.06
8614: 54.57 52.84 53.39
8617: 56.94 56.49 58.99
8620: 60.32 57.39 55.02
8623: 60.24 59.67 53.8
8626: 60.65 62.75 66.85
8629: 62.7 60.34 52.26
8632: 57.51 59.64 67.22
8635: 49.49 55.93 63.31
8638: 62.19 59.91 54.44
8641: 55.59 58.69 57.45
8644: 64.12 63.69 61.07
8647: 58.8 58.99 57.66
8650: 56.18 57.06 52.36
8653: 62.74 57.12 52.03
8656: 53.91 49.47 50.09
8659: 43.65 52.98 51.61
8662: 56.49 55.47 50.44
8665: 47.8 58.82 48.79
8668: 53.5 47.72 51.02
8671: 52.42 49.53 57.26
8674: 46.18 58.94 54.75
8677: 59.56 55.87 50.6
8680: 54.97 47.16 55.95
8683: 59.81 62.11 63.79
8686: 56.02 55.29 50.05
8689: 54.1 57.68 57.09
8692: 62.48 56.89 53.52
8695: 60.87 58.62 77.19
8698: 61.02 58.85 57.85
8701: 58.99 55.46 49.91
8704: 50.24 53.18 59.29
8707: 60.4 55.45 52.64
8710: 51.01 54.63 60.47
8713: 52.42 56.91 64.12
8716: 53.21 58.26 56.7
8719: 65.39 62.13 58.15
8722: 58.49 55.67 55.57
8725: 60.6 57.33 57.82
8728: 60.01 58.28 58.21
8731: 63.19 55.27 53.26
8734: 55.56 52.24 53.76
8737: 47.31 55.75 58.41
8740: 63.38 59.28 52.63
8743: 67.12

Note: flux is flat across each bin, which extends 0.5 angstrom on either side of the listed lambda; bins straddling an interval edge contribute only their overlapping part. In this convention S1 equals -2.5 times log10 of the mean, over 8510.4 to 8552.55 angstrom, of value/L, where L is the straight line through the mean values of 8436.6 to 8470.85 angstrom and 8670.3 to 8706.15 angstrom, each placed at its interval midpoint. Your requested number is 0.11 mag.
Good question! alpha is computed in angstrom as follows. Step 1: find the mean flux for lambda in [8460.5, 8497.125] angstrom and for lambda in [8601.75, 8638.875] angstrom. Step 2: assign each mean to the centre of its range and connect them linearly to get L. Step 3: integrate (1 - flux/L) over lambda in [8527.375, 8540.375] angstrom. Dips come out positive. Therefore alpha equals 2.1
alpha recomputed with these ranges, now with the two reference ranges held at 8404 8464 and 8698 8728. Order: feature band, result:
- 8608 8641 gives -0.7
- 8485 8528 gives 1.8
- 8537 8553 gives 2.4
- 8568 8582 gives 0.3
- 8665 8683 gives 1.2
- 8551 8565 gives 0.6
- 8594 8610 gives 0.1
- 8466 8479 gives -0.4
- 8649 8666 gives 1.1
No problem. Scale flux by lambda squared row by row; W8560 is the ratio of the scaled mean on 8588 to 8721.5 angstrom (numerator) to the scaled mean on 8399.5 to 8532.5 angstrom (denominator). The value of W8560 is 1.05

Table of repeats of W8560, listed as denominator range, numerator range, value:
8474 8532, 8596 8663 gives 1.06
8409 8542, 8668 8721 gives 1.07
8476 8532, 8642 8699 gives 1.05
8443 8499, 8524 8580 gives 0.94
